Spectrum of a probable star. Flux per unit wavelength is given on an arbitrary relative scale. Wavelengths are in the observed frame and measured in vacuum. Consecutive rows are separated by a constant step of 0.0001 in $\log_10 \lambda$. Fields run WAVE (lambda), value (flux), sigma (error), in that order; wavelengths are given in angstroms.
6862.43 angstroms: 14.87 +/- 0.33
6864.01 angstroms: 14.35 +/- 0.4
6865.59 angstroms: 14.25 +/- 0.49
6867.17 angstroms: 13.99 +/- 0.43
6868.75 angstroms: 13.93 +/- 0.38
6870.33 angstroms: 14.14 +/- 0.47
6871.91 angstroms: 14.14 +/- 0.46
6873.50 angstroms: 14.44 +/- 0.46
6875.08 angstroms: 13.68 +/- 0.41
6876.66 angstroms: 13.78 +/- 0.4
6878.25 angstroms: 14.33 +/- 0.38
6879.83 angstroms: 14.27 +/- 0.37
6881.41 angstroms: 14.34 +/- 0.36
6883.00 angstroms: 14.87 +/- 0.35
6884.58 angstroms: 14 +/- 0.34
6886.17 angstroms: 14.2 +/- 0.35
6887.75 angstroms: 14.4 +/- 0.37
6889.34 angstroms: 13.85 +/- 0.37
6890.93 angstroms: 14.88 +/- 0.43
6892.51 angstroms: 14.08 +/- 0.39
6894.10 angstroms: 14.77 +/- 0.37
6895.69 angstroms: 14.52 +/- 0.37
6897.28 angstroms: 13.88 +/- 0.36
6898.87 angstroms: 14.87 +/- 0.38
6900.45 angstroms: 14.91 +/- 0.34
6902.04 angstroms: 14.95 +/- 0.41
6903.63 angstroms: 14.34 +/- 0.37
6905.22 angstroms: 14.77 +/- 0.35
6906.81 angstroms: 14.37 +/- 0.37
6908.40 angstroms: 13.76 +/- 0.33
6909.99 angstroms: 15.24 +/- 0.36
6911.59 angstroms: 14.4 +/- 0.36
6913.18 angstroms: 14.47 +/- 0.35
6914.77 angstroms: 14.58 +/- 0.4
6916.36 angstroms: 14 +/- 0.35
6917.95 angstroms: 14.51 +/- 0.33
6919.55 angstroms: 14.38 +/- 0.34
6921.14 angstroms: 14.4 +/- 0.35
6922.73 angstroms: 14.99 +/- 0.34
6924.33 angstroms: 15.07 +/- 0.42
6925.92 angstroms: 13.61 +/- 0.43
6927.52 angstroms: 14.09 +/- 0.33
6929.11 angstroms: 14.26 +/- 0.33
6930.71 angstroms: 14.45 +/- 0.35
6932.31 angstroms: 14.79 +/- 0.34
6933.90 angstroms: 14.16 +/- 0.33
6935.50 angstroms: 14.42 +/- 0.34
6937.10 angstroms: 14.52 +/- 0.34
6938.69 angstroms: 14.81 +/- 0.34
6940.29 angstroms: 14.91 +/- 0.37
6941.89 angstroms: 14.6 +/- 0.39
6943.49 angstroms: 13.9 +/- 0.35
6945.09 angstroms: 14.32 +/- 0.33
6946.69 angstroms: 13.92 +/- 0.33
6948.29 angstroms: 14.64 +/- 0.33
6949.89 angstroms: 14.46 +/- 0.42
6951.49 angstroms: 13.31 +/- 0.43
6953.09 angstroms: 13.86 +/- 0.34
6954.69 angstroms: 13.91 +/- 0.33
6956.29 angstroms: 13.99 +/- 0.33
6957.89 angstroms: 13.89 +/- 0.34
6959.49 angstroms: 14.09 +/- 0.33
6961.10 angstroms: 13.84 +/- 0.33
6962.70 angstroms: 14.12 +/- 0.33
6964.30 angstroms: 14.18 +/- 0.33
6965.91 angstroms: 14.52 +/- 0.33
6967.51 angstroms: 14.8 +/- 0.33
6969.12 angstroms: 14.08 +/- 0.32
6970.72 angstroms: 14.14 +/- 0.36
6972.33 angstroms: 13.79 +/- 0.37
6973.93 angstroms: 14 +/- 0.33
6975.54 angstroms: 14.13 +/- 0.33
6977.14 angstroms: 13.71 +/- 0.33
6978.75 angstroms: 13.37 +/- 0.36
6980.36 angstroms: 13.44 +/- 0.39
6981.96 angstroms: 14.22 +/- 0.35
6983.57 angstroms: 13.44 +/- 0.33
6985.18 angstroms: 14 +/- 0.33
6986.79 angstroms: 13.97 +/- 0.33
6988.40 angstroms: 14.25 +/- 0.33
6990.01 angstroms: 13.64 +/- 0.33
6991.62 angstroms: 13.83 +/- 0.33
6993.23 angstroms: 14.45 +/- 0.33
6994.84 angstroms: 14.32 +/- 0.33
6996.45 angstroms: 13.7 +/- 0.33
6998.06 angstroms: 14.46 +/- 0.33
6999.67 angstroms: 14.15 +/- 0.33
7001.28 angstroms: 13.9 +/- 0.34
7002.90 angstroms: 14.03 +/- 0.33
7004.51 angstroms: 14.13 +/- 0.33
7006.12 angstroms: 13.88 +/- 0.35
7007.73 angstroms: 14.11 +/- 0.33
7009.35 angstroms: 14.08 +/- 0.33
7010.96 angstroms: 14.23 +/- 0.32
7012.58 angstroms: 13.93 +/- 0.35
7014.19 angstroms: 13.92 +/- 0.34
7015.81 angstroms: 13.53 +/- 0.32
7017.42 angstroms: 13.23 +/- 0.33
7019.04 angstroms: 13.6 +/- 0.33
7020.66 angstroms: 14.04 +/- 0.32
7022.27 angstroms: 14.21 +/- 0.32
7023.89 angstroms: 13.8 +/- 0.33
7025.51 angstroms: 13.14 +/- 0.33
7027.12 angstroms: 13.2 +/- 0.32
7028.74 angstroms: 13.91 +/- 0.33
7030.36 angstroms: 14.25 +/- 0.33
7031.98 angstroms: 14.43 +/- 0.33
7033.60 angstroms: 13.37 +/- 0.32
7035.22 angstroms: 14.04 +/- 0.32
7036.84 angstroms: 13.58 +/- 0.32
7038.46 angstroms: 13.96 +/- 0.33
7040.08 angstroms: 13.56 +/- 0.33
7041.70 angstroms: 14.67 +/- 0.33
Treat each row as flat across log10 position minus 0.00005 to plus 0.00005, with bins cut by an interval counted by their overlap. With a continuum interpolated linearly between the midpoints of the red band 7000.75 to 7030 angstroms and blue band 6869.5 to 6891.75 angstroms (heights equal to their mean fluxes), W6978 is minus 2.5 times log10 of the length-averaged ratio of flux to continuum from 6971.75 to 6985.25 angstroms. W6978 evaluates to 0.01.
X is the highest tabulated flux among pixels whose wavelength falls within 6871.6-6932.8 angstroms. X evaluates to 15.24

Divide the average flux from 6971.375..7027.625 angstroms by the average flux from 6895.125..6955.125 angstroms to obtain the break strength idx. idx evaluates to 1.0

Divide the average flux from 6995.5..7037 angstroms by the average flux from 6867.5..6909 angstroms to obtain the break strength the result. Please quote 0.97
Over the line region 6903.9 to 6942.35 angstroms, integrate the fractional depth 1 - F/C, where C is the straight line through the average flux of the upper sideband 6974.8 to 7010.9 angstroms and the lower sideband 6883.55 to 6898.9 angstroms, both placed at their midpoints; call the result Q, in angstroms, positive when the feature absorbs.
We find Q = -0.7 angstroms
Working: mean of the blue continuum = 14.3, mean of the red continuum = 14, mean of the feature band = 14.5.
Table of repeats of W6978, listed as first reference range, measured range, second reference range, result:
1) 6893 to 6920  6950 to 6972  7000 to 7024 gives 0.010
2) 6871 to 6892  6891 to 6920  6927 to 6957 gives -0.018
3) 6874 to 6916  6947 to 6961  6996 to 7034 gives 0.011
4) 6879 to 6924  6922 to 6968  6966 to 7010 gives -0.003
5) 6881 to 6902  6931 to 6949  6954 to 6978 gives -0.018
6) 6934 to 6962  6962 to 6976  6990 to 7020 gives -0.007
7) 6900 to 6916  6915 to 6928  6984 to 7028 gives 0.005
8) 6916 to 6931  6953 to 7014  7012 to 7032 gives -0.001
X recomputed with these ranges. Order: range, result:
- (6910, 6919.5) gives 14.58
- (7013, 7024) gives 14.21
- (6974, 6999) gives 14.46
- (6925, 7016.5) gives 14.91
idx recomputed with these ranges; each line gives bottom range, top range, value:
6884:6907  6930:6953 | 0.99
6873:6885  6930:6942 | 1.03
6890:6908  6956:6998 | 0.96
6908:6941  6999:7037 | 0.96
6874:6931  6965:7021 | 0.97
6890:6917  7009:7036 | 0.95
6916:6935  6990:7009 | 0.98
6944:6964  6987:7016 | 1.00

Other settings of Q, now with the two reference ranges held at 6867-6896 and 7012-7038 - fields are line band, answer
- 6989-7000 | -0.2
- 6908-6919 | -0.2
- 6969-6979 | 0.0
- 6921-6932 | -0.3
